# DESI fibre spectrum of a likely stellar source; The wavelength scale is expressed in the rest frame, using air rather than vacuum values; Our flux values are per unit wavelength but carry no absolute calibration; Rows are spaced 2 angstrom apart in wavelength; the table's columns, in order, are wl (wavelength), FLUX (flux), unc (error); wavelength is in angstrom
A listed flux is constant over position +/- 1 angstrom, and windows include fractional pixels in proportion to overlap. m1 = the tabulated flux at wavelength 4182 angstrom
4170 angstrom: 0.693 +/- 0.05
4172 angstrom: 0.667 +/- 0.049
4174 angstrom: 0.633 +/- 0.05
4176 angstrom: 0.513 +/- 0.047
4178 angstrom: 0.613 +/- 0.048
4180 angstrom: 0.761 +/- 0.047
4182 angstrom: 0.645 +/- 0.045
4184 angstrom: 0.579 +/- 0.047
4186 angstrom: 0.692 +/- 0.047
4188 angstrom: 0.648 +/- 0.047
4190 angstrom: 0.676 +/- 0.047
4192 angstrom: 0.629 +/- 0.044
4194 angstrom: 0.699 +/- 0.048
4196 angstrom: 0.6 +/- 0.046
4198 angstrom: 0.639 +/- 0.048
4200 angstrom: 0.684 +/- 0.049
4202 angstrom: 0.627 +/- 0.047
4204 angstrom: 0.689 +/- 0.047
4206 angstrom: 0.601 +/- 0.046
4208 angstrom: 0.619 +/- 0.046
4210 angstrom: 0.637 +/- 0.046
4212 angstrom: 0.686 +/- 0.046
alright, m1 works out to 0.645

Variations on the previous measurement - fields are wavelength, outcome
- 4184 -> 0.579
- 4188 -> 0.648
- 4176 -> 0.513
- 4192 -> 0.629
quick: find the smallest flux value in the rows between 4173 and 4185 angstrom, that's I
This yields 0.513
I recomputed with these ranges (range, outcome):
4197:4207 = 0.601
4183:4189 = 0.579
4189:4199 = 0.6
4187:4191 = 0.648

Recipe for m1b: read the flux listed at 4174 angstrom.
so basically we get 0.633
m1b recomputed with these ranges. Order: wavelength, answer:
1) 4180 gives 0.761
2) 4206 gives 0.601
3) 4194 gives 0.699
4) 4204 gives 0.689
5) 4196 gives 0.6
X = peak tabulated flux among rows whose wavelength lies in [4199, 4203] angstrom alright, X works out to 0.684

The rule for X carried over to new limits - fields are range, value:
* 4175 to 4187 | 0.761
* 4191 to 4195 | 0.699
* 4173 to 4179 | 0.633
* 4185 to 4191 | 0.692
